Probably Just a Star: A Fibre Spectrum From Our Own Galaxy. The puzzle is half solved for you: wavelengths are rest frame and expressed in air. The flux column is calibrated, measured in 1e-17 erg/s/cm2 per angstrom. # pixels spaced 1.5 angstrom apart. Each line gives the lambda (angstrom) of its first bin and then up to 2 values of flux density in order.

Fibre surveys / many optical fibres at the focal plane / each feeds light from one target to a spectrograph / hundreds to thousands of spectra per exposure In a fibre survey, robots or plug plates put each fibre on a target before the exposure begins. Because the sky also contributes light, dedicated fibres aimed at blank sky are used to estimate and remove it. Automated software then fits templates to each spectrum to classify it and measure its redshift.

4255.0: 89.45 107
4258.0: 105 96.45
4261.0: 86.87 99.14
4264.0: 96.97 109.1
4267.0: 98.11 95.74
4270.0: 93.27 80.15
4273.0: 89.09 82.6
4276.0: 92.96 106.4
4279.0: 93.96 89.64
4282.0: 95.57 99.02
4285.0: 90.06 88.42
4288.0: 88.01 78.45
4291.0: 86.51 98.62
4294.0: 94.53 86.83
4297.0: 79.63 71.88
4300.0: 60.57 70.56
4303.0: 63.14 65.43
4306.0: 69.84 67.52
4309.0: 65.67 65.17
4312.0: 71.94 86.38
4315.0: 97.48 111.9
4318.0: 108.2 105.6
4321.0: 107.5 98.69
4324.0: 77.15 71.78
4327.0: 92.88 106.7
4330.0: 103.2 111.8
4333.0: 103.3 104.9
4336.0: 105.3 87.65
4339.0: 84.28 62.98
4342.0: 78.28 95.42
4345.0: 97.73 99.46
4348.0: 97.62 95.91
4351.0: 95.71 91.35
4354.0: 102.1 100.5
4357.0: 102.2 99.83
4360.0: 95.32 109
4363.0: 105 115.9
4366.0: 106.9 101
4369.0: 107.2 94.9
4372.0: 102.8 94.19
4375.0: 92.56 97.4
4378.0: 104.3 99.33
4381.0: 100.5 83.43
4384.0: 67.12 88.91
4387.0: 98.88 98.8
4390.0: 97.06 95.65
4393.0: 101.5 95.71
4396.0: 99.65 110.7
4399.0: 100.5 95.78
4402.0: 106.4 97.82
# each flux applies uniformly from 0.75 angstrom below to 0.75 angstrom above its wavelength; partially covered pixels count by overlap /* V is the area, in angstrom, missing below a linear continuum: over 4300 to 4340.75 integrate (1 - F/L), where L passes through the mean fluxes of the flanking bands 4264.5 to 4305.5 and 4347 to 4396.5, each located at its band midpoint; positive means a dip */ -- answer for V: 1.9 angstrom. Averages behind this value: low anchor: 86.9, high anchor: 98.1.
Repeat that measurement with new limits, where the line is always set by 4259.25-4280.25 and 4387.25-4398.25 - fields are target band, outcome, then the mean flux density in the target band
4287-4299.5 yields 1.3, 85.1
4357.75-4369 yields -0.7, 105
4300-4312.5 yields 3.8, 66.9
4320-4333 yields 0.0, 96.8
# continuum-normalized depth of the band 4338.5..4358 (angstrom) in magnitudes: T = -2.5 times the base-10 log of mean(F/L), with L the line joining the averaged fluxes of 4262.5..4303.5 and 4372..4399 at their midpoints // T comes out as 0.006 mag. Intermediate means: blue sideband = 88.5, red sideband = 96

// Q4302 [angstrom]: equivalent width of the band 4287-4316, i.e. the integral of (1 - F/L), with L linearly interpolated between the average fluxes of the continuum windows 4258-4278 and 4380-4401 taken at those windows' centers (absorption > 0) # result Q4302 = 5.2 angstrom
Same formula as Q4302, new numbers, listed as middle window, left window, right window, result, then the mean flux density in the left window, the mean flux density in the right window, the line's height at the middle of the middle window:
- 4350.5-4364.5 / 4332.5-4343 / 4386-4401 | -1.2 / 89.3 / 99.3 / 92.9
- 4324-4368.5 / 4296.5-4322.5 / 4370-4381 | -3.2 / 81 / 98.2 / 90.6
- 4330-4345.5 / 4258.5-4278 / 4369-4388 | 0.1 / 94.4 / 94.3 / 94.3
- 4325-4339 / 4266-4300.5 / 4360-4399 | -0.7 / 89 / 98.7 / 93.9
